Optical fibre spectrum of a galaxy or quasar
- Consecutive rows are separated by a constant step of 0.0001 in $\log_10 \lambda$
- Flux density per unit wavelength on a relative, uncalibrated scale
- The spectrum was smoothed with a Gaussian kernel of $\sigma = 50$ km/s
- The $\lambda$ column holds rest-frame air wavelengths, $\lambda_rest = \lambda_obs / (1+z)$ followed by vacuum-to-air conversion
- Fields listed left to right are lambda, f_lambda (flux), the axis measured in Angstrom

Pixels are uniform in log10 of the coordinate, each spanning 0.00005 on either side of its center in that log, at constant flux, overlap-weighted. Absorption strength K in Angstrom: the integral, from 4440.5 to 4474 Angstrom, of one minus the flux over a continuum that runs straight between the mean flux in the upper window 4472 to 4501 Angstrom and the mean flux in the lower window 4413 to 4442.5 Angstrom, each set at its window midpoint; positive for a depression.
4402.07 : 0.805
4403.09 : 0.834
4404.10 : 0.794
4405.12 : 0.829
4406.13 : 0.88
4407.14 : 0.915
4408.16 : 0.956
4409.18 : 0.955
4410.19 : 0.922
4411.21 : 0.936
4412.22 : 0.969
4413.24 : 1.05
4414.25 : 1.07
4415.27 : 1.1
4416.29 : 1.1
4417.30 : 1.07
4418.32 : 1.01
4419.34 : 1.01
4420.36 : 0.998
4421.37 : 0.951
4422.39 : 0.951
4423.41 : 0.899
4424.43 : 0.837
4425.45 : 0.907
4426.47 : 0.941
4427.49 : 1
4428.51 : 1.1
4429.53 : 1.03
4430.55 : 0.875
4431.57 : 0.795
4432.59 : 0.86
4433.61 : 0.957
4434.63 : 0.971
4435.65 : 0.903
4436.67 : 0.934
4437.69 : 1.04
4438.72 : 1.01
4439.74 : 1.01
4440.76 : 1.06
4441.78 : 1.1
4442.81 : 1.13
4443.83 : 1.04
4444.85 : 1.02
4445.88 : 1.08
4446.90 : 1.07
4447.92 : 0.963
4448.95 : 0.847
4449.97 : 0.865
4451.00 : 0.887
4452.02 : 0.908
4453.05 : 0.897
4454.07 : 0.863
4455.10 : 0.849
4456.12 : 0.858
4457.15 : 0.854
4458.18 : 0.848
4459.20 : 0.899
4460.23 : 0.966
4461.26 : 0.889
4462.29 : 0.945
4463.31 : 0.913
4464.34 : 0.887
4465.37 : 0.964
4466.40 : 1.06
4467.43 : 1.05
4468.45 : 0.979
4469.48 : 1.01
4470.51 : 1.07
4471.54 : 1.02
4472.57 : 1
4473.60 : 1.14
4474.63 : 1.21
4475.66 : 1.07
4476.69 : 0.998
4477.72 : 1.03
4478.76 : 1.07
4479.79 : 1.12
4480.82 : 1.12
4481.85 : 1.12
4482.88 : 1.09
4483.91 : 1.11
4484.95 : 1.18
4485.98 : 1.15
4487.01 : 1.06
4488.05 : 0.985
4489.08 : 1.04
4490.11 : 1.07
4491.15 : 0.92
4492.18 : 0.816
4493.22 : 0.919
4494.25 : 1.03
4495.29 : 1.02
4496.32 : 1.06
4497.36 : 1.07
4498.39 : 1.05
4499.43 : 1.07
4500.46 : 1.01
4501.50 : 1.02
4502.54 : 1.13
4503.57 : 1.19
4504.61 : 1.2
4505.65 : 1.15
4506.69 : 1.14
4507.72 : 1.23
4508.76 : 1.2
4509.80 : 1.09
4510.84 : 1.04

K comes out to 1.7 Angstrom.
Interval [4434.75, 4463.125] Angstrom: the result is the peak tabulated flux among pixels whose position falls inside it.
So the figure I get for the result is 1.13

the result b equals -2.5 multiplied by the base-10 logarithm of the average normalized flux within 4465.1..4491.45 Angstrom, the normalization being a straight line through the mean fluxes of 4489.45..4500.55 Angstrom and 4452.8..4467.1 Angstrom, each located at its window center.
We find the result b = -0.11 mag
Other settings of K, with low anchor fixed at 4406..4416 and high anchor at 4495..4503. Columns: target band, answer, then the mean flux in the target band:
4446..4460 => 1.6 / 0.9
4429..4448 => 0.2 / 0.993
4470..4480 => -0.4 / 1.07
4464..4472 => 0.2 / 1.01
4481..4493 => 0.0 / 1.05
